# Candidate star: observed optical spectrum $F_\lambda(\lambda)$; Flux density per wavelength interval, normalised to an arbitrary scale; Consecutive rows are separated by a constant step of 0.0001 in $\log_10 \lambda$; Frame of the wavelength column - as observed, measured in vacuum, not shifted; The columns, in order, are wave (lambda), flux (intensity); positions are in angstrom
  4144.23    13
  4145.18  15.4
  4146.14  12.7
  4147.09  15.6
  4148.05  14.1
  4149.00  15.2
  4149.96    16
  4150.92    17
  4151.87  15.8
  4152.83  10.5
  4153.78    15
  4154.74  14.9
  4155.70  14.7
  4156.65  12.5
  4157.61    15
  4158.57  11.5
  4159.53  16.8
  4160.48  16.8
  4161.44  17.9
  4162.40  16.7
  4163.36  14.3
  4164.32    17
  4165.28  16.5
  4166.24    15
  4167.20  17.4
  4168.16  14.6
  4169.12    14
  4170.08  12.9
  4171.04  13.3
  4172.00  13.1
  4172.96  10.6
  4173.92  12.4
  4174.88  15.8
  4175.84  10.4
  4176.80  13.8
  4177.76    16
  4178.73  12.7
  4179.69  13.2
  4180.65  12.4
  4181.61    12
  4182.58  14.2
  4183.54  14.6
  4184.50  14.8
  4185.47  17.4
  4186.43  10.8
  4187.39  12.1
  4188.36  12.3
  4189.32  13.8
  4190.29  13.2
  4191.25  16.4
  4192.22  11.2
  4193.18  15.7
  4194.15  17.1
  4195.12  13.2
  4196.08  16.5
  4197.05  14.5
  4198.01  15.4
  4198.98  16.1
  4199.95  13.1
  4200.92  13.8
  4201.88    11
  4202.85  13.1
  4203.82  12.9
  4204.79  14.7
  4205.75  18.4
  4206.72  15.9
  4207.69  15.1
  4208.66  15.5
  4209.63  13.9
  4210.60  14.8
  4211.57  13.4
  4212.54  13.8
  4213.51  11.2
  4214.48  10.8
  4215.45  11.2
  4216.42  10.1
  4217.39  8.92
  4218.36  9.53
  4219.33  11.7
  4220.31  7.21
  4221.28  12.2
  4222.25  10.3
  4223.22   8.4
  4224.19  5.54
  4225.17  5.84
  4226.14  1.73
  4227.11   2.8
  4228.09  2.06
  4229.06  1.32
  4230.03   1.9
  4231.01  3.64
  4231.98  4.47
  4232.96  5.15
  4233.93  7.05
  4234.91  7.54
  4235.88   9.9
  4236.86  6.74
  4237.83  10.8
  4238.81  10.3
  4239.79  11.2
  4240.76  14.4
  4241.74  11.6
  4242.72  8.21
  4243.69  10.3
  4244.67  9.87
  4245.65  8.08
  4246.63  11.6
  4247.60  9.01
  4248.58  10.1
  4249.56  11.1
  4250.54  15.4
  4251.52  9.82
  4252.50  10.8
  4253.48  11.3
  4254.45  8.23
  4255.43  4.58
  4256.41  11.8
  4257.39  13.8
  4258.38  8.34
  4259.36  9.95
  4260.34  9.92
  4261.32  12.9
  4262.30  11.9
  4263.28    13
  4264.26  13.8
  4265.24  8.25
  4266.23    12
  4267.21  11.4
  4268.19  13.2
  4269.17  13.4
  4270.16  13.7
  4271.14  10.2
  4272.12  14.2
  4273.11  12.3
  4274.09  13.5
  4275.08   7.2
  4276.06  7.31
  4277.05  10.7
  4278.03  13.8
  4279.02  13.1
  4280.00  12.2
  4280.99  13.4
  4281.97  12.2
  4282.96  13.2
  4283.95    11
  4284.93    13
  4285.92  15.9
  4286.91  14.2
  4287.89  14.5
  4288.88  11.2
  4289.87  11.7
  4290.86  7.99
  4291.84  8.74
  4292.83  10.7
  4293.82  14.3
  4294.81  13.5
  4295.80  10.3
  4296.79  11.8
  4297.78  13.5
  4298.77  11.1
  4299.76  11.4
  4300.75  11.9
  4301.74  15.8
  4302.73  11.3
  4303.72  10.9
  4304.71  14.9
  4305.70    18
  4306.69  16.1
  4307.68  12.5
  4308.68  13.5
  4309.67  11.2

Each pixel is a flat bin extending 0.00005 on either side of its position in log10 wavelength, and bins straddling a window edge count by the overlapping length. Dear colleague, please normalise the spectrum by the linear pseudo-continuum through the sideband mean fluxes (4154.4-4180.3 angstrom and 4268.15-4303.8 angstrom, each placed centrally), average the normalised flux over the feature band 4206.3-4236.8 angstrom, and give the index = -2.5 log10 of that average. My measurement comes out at 0.47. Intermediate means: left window 14.4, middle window 8.75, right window 12.1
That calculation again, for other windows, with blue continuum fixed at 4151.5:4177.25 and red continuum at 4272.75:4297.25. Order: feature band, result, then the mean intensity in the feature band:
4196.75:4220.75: 0.04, 13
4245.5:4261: 0.21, 10.3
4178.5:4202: -0.01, 14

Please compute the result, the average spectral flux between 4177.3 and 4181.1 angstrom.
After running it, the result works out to 13.6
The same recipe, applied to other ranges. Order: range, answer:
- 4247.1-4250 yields 10.1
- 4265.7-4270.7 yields 12.7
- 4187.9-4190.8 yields 13.2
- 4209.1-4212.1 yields 14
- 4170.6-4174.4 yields 12.3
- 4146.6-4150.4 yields 15.2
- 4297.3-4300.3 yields 12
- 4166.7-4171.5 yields 14.4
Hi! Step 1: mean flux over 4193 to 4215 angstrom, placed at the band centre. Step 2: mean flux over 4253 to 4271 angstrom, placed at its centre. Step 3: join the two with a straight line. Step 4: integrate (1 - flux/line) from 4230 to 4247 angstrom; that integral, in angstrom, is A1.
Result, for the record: 5.1 angstrom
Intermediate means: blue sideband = 14.3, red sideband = 11.2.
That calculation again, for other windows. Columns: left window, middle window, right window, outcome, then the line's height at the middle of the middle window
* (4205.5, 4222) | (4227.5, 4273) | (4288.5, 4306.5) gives 9.6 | 12.4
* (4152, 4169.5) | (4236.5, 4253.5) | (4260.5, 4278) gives 2.5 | 12.5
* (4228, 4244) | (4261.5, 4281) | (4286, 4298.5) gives -3.0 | 10.3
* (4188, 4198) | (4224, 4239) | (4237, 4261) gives 8.1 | 11.7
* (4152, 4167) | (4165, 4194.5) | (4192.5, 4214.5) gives 1.8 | 14.8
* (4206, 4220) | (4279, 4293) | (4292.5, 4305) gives 0.2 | 12.4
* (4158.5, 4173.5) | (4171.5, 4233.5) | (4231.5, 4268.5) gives 6.7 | 12.9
